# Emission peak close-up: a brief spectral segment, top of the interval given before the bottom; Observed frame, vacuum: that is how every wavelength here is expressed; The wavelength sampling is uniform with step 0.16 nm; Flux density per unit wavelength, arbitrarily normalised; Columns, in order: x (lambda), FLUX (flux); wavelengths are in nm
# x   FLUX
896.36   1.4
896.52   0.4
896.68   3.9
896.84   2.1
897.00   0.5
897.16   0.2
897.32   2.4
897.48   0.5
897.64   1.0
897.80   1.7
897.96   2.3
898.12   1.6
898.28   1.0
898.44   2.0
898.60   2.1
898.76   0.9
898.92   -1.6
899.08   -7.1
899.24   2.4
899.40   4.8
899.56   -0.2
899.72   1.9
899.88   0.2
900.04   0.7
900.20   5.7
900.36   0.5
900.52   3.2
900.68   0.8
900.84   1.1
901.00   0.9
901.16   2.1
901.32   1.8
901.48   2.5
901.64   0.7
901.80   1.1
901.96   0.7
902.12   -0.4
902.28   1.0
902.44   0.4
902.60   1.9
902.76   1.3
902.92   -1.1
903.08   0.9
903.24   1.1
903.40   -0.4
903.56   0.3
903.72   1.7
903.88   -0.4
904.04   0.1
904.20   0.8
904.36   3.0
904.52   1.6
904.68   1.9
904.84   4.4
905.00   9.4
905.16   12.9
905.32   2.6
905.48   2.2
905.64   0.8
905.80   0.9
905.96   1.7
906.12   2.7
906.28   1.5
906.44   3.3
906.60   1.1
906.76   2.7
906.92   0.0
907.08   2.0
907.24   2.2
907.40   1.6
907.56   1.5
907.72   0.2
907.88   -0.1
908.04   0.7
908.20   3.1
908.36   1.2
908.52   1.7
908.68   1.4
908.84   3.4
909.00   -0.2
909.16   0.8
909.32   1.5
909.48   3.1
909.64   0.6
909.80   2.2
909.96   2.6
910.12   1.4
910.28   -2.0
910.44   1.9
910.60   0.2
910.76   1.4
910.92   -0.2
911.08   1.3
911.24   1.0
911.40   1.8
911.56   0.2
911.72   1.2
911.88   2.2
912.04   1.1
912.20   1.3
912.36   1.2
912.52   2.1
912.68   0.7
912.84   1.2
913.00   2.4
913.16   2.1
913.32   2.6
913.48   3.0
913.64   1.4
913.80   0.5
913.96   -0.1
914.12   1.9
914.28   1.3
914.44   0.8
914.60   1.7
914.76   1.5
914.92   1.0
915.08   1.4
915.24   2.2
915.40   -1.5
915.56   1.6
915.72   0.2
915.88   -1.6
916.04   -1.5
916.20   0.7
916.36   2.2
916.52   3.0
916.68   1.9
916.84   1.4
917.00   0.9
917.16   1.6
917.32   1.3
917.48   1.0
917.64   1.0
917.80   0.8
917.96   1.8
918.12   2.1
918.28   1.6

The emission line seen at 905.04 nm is H-beta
